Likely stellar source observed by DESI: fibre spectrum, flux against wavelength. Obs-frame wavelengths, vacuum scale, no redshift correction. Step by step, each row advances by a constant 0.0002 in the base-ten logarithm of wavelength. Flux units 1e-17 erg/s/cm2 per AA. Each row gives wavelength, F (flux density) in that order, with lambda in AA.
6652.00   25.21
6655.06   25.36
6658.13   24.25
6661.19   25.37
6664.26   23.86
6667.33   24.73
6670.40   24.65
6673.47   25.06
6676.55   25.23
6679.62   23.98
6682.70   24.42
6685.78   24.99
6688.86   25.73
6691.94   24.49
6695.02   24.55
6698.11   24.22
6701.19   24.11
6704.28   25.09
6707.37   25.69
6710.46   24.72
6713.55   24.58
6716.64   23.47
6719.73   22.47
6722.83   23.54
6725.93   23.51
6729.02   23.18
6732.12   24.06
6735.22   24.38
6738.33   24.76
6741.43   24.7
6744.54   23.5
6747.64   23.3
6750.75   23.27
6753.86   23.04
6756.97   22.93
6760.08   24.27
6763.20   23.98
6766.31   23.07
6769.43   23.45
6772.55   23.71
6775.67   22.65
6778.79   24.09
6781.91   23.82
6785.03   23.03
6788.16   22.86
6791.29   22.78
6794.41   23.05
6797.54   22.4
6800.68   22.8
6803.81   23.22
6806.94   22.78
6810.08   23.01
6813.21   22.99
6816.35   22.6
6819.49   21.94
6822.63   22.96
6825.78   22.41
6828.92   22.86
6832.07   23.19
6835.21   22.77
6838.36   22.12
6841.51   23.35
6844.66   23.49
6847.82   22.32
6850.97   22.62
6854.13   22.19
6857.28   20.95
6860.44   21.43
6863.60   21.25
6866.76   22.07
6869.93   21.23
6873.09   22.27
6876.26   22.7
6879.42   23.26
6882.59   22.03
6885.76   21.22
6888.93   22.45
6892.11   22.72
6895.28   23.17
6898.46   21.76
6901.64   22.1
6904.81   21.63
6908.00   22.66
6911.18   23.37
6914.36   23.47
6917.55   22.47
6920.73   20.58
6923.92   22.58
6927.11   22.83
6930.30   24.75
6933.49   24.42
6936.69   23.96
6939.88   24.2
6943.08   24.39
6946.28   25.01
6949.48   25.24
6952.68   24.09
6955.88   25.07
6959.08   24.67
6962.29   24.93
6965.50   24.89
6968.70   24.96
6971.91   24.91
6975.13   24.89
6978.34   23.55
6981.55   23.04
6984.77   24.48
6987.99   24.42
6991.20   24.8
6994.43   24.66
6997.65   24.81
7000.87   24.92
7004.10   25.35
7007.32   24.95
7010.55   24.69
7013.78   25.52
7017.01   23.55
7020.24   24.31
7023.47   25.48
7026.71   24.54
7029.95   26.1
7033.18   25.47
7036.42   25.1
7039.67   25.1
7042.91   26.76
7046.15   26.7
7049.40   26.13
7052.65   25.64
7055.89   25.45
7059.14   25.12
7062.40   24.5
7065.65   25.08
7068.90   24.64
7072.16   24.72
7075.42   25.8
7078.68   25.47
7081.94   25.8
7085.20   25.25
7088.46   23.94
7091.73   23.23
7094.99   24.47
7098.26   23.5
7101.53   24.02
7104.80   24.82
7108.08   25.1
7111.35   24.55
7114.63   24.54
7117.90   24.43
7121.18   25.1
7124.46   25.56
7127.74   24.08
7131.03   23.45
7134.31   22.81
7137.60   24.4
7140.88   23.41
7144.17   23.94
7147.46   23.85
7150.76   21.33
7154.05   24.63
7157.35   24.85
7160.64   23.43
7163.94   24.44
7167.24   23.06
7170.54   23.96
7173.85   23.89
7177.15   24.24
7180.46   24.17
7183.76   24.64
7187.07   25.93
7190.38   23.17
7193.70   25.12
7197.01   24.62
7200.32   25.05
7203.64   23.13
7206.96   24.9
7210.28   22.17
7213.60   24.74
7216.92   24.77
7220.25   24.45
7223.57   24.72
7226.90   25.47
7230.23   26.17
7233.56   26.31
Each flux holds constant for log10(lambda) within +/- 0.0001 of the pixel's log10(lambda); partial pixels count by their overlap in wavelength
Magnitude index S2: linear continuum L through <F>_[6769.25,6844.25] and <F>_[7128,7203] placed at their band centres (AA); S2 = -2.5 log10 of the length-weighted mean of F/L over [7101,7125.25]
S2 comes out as -0.04 mag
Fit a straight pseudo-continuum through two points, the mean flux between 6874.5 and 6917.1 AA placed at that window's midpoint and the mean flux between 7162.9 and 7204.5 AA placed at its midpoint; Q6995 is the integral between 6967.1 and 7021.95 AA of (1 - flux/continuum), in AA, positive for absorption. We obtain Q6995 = -3.5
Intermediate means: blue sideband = 22.5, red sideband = 24.3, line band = 24.6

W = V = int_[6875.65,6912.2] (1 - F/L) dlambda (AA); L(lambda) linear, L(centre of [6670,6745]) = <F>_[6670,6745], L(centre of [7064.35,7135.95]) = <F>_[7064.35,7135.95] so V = 3.1 AA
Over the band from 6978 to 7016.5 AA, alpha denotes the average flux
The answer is 24.6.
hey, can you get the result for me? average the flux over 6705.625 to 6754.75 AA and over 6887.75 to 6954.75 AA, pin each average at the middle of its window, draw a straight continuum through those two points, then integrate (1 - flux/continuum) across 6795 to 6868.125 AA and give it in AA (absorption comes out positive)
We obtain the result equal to 3.2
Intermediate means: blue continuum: 23.9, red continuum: 23.2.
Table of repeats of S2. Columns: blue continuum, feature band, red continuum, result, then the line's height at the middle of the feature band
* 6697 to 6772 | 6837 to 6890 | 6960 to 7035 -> 0.10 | 24.3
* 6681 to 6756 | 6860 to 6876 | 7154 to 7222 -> 0.12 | 24.2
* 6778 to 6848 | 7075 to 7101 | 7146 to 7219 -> -0.04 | 23.8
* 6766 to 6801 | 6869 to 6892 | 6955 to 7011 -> 0.08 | 23.9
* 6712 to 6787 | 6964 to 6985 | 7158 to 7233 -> -0.02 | 24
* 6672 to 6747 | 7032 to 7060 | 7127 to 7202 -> -0.07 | 24.1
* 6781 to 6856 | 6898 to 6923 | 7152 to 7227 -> 0.04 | 23.2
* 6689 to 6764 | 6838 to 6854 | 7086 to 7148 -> 0.06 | 24.1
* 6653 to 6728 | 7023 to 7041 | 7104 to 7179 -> -0.05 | 24.2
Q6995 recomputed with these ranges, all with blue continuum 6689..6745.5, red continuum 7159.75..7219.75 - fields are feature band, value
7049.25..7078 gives -1.2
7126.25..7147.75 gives 0.5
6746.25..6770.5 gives 0.8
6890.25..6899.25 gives 0.6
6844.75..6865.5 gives 2.0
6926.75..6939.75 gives 0.0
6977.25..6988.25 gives 0.2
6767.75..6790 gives 0.8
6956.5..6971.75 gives -0.4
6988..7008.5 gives -0.6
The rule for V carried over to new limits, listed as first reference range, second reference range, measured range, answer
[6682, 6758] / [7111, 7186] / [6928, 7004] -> -1.57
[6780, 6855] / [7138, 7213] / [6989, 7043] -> -3.51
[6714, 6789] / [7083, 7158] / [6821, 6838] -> 0.65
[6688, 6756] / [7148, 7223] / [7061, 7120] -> -1.33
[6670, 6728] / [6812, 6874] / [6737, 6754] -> -0.04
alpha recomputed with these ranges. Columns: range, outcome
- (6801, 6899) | 22.4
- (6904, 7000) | 24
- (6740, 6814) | 23.3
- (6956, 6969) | 24.9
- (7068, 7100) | 24.7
